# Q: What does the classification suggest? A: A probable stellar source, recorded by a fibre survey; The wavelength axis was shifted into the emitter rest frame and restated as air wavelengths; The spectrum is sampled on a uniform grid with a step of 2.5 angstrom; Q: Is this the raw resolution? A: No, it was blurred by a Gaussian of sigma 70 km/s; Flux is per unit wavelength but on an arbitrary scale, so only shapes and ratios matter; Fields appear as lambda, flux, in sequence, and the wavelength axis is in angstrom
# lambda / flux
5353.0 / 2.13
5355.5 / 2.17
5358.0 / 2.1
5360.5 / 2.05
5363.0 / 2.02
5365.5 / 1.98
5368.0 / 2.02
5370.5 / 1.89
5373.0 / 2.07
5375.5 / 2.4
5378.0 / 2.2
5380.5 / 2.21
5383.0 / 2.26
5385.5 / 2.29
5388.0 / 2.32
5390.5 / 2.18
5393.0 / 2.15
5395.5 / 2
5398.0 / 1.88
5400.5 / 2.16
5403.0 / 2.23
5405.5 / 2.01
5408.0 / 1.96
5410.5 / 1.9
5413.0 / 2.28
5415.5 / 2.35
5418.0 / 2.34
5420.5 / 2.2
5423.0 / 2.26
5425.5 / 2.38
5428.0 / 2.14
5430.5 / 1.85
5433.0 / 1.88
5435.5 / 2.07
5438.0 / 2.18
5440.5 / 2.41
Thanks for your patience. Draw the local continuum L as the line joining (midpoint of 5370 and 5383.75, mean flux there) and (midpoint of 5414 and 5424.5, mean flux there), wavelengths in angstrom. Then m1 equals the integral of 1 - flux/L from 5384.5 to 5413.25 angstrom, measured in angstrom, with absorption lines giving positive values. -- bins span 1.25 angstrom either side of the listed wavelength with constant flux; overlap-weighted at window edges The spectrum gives 1.7 angstrom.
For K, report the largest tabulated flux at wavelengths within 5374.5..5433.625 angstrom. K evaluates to 2.4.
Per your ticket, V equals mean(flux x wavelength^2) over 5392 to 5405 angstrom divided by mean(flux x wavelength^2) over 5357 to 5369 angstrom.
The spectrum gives 1.0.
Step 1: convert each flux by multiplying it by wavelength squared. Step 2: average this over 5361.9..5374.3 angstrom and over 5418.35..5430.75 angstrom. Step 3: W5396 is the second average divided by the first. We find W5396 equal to 1.1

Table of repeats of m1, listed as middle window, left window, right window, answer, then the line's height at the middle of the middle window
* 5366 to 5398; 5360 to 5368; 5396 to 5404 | -1.6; 2.05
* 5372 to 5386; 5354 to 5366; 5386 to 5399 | -0.9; 2.1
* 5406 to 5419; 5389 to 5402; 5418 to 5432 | -0.1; 2.14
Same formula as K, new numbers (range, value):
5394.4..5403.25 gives 2.23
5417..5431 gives 2.38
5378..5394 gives 2.32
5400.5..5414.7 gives 2.28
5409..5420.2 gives 2.35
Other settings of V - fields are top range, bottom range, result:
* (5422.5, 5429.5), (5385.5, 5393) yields 1.02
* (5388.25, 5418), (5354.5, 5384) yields 1.02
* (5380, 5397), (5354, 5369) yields 1.08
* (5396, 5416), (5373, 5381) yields 0.94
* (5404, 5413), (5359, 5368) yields 1.01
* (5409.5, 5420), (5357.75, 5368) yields 1.12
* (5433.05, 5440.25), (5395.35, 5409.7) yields 1.06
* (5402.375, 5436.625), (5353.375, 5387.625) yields 1.02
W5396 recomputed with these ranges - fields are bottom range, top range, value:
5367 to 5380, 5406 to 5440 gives 1.03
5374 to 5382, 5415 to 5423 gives 1.03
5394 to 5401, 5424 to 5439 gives 1.05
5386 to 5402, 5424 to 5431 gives 1.03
